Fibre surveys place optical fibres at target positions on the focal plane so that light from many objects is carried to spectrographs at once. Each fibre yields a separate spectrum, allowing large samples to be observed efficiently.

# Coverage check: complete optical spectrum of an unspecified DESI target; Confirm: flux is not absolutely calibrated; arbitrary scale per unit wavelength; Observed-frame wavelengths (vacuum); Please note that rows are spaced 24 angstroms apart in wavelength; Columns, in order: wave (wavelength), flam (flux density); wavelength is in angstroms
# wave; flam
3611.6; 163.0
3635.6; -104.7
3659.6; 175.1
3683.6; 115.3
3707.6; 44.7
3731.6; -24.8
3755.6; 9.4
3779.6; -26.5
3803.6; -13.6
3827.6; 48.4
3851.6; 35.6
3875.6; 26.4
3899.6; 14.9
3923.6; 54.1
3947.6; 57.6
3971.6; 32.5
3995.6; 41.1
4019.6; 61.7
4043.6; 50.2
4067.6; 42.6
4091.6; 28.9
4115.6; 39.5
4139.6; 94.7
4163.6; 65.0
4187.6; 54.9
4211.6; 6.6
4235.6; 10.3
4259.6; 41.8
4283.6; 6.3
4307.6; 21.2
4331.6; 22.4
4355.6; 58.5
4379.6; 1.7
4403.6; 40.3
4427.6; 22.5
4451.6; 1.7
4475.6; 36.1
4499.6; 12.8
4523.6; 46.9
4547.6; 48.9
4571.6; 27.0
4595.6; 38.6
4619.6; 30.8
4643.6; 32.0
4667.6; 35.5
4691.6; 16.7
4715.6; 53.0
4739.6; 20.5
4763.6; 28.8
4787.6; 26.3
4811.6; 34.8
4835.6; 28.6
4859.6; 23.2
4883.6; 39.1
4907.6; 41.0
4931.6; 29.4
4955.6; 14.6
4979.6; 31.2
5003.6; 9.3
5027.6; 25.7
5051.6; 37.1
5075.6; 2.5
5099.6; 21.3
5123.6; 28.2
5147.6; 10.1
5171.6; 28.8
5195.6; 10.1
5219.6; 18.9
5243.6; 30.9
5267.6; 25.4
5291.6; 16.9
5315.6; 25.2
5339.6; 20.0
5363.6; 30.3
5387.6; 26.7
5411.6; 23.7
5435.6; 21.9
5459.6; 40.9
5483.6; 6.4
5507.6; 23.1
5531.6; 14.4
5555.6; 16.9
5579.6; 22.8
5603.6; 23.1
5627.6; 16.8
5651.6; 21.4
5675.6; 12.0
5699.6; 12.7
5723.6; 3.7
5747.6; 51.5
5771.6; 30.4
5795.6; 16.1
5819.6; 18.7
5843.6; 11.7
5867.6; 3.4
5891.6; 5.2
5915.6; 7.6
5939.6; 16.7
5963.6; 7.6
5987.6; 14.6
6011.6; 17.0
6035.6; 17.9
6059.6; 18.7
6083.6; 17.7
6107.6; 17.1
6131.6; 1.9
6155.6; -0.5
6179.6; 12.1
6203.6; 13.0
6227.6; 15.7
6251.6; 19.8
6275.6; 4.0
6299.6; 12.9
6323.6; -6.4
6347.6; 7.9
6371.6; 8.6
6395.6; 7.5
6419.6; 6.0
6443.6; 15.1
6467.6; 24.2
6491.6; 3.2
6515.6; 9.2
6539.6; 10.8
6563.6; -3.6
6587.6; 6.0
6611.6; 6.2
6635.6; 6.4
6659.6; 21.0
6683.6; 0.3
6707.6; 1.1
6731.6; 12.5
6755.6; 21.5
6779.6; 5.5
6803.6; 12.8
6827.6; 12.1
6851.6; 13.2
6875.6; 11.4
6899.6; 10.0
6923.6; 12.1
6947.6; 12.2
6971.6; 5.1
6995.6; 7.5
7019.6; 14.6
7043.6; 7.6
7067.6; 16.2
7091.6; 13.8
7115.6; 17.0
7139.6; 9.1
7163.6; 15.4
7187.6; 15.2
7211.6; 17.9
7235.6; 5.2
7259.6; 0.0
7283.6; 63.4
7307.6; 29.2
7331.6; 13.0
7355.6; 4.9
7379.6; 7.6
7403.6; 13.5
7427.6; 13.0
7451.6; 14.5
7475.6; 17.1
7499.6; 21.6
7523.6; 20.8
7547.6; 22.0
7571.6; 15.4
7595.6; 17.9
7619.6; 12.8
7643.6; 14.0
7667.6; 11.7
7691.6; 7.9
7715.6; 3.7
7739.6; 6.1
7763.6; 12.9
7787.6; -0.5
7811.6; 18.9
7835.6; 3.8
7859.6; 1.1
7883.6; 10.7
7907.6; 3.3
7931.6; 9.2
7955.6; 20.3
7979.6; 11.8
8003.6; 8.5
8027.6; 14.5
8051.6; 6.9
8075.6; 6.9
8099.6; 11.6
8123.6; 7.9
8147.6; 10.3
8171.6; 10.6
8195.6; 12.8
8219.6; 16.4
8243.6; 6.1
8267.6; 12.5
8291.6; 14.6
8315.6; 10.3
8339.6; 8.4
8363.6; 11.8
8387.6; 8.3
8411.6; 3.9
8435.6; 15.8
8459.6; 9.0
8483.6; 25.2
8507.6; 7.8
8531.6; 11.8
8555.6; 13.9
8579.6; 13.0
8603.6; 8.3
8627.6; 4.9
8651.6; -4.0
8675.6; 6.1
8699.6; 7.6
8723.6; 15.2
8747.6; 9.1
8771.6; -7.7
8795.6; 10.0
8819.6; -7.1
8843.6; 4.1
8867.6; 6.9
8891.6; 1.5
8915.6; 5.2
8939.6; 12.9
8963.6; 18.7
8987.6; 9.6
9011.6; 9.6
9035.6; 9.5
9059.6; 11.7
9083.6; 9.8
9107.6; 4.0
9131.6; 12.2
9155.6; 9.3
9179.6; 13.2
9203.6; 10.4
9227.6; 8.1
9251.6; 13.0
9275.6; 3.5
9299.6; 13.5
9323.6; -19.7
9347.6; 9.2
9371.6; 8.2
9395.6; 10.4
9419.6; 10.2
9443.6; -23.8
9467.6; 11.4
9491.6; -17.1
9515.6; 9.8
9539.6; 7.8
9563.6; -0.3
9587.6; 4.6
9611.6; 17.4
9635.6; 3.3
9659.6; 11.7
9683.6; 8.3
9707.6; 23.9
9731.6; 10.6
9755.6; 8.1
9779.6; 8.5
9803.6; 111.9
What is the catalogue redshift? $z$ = 0.956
